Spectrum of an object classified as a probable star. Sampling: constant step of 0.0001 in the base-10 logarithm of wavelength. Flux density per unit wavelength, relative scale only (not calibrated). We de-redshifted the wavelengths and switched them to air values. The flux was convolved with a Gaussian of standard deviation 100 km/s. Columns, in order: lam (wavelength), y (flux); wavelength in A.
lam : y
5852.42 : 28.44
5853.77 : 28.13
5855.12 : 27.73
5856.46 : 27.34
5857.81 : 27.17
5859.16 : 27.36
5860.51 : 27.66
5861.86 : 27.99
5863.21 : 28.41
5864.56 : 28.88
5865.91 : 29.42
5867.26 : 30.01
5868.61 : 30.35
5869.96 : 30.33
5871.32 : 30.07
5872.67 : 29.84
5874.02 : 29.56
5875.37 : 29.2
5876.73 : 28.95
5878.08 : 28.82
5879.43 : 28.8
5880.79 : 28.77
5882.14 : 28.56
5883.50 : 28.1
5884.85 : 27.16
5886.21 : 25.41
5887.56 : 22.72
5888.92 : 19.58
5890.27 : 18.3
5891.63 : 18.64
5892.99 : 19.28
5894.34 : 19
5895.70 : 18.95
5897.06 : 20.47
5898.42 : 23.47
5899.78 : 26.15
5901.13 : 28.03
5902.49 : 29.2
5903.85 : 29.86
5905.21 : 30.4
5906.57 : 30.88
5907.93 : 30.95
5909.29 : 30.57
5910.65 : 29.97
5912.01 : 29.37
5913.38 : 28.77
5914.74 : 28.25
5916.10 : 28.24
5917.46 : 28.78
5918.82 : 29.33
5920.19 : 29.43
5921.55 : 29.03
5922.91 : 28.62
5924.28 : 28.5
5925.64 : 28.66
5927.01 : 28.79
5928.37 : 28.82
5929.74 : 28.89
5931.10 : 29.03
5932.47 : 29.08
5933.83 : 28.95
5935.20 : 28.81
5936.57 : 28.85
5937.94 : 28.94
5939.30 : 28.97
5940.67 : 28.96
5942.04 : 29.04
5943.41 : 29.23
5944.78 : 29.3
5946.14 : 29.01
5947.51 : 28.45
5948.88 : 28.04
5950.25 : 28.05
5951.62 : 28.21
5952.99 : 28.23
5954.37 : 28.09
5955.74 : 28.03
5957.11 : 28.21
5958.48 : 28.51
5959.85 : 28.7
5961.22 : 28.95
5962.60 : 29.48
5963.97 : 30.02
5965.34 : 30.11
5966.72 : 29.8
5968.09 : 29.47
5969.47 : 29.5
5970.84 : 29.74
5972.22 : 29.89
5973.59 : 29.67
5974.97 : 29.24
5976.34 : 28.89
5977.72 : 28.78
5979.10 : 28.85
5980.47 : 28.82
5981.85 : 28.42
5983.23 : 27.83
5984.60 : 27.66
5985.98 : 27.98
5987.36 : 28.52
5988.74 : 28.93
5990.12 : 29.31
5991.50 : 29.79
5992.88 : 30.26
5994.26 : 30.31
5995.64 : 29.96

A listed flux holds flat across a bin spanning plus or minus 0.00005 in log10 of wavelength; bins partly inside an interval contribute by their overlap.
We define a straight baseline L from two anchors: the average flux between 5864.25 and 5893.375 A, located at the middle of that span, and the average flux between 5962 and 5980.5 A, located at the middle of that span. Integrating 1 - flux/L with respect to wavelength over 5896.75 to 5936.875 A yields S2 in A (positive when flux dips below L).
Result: -1.0 A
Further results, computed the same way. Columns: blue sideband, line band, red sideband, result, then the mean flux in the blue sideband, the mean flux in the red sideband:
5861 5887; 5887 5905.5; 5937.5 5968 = 3.7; 28.8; 28.9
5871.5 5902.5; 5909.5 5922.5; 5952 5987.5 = -1.3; 25.1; 28.9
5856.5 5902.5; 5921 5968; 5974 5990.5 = -1.9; 26.3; 28.6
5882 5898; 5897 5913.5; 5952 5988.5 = -3.7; 22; 28.9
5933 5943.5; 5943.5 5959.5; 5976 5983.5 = 0.2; 29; 28.6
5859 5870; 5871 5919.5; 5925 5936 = 3.7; 28.9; 28.9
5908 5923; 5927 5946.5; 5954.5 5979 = 0.2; 29.2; 29.2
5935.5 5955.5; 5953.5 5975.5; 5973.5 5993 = -0.4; 28.7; 28.8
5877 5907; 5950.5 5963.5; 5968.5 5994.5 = -0.3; 25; 29.1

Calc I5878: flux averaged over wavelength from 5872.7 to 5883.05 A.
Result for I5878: 29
